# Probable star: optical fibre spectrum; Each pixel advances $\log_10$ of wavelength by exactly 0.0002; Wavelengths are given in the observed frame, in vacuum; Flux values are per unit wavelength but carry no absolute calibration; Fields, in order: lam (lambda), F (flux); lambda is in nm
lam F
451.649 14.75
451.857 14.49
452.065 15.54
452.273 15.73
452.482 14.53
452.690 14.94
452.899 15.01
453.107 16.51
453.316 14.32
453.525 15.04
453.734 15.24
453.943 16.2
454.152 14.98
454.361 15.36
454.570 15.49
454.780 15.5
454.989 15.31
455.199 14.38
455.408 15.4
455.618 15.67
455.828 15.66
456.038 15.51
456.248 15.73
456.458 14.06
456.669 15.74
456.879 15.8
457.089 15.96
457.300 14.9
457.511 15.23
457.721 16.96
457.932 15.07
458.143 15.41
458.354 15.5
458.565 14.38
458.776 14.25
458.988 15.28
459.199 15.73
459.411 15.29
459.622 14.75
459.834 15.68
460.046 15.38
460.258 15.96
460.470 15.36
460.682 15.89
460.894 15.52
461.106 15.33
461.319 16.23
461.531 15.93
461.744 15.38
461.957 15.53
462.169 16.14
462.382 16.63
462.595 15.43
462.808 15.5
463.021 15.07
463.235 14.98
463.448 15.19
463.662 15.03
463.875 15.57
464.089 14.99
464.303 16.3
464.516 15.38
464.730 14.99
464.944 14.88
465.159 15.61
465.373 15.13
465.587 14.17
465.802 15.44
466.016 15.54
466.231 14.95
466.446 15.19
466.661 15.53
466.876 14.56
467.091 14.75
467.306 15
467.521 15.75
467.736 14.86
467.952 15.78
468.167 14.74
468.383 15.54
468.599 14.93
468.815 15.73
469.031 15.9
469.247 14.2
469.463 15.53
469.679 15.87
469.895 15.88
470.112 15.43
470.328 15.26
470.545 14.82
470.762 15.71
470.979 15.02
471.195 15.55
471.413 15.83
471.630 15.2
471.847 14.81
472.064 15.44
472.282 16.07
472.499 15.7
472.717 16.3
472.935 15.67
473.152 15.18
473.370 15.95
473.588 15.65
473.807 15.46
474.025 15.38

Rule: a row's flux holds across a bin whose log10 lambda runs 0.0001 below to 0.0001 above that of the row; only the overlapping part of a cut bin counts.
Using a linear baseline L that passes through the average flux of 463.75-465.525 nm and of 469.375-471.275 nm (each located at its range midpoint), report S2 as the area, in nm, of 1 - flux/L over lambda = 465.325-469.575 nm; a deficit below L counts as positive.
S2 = 0.06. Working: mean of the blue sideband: 15.3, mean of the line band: 15.2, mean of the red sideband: 15.5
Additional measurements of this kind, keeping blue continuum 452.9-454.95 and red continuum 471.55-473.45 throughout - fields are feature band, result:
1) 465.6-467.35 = 0.05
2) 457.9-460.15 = 0.04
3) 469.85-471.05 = 0.02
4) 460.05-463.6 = -0.03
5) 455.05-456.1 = 0.01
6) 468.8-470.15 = 0.01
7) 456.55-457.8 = -0.02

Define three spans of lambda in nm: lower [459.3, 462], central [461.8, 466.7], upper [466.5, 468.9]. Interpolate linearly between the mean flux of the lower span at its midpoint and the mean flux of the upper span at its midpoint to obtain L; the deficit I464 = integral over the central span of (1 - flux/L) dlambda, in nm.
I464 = 0.01 nm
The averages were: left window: 15.6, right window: 15.2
